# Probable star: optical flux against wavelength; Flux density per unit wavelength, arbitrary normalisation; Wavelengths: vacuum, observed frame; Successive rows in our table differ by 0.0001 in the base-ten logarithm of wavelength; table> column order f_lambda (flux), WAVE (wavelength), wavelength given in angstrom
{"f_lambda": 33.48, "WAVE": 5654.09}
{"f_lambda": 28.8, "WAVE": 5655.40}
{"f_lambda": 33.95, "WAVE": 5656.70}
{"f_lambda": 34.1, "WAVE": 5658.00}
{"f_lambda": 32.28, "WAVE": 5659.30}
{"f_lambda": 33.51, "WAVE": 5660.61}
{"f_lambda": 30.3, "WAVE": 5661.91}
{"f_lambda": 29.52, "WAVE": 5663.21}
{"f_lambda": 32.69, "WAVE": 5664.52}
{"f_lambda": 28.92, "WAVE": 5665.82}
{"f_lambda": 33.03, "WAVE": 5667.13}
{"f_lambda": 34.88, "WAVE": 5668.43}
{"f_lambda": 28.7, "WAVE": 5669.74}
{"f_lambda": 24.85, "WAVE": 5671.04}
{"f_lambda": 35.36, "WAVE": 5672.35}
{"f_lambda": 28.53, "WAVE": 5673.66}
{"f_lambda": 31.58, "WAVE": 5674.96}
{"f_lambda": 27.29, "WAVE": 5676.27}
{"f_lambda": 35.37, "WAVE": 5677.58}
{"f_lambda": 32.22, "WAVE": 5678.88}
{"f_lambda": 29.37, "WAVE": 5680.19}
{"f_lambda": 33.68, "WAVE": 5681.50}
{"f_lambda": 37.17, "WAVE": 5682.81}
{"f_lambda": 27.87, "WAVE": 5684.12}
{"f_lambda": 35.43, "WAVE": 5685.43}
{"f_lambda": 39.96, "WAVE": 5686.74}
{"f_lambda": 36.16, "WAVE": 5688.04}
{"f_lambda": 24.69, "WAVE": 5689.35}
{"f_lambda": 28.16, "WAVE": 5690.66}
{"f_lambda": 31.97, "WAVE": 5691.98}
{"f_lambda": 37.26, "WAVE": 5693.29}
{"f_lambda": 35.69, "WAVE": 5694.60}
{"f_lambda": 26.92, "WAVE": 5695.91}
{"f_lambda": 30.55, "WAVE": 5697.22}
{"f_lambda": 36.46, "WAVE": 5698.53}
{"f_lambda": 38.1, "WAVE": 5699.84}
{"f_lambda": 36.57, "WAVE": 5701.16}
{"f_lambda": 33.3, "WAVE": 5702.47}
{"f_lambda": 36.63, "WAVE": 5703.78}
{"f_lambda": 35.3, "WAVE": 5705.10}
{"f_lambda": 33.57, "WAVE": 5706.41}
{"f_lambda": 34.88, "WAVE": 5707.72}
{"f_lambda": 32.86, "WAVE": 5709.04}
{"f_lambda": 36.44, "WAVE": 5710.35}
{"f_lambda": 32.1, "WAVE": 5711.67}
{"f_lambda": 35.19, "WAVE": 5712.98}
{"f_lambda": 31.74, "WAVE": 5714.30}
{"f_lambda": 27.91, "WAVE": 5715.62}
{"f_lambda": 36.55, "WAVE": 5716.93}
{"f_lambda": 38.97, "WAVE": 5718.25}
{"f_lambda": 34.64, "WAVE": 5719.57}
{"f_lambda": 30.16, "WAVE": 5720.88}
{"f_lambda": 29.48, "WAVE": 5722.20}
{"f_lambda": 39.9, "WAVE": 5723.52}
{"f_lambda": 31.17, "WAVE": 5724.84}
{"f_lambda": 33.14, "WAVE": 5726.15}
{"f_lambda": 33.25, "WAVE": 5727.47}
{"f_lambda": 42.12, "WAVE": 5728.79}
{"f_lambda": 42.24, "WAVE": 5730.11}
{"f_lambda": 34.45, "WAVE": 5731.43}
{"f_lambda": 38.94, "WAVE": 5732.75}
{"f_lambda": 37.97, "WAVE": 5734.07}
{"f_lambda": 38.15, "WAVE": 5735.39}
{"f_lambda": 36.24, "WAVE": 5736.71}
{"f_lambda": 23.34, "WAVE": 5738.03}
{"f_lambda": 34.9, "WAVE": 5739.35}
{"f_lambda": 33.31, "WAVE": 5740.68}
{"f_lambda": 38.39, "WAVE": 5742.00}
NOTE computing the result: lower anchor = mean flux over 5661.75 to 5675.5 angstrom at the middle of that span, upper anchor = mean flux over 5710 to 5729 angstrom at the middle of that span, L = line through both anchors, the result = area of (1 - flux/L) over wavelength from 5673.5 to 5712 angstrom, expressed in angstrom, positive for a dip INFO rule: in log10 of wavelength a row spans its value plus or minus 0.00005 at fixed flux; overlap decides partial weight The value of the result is -1.2 angstrom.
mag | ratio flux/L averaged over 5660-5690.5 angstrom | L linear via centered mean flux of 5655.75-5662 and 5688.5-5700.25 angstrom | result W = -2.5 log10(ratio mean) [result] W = 0.027 mag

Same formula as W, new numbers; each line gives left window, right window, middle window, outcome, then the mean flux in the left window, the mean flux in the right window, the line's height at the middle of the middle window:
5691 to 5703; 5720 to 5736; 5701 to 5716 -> 0.02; 33.9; 35.9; 34.7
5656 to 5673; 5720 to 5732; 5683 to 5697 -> 0.02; 31.7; 35.1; 33.1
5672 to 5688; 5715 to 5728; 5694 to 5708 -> -0.04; 32.9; 33.6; 33.2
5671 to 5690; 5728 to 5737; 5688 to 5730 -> 0.06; 32.2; 38.6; 35.7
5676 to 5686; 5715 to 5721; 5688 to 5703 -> 0.01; 32.5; 34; 33.1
